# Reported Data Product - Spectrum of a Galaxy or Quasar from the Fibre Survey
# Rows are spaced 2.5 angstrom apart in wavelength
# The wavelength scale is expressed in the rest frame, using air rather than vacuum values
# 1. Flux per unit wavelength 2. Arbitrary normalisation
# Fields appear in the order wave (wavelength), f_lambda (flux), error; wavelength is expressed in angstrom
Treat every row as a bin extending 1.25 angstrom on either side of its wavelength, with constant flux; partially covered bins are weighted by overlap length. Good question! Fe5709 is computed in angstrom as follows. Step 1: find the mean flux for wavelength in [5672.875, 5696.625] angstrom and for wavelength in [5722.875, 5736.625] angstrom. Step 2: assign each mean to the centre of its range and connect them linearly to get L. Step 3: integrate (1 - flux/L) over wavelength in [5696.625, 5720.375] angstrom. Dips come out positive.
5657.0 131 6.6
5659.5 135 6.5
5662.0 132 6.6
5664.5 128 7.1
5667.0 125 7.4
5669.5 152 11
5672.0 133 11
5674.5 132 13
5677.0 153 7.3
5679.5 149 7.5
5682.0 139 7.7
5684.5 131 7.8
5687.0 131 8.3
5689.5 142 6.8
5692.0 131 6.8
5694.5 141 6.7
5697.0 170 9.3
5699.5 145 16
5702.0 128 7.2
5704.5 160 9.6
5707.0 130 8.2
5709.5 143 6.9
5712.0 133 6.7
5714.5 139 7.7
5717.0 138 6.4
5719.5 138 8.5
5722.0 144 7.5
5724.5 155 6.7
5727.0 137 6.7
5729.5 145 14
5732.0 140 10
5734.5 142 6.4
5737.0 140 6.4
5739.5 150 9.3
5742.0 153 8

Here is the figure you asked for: 0.1 angstrom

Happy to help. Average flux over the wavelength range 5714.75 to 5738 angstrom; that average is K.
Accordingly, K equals 142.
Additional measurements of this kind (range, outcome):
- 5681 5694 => 135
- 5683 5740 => 141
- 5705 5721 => 138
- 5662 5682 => 138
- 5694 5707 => 147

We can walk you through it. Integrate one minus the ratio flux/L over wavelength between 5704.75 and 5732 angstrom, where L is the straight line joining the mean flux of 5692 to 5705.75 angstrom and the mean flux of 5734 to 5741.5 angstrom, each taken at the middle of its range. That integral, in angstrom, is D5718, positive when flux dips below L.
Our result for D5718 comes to 0.97 angstrom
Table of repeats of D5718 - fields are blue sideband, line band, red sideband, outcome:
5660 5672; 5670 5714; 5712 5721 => -1.6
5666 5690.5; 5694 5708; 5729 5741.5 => -0.5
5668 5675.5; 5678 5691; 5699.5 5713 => 0.0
